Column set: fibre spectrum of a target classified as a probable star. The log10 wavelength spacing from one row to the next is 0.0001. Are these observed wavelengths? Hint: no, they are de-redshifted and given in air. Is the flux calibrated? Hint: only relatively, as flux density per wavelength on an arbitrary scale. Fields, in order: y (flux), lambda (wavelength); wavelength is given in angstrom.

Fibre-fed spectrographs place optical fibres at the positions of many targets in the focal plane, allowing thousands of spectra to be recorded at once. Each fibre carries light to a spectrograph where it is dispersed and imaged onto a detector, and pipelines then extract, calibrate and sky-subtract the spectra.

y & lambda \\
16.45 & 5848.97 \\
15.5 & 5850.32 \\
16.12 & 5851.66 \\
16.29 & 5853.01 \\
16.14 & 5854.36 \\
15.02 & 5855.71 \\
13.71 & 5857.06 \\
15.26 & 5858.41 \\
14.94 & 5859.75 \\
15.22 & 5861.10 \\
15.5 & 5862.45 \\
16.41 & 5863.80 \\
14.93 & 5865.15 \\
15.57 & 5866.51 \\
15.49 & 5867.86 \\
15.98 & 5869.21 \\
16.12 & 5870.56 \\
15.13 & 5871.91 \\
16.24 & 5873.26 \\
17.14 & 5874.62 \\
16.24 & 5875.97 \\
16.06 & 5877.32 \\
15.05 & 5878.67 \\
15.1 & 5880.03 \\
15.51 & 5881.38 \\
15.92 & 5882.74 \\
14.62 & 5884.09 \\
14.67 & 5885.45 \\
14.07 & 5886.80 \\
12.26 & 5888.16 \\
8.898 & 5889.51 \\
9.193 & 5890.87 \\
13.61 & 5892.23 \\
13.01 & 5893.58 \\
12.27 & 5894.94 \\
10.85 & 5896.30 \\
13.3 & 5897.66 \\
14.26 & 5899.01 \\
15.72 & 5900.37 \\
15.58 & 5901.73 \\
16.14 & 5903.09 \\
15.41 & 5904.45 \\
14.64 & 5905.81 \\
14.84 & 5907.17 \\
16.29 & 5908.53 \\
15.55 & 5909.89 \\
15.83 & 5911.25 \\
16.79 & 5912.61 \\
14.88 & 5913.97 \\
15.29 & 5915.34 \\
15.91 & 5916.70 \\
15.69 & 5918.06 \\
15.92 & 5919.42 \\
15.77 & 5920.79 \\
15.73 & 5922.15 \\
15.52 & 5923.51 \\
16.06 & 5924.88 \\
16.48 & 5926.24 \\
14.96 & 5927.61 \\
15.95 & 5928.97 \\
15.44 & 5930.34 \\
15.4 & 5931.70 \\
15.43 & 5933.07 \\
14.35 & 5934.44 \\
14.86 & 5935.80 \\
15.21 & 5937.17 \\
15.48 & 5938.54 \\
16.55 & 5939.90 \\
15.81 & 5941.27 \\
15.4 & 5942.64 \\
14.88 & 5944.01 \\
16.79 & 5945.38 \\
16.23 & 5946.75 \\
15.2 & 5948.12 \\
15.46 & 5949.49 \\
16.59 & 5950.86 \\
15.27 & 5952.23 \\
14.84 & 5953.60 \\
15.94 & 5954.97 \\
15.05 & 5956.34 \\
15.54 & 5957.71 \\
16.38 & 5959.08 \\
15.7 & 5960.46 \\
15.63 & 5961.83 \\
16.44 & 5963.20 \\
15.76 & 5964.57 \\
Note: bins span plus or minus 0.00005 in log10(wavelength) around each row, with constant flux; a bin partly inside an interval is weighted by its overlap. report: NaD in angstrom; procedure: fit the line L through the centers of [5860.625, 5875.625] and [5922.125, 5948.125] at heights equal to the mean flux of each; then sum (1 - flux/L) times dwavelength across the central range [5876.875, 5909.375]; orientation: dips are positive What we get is 3.5 angstrom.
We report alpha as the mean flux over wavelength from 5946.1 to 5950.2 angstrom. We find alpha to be 15.6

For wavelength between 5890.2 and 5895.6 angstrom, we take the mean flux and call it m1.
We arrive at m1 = 12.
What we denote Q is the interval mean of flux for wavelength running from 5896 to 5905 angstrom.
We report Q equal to 14.6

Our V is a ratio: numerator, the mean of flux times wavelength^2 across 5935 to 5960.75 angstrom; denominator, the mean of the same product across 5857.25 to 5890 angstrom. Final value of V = 1.06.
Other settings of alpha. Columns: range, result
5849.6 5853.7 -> 16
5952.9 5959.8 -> 15.5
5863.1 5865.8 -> 15.7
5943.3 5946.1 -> 15.8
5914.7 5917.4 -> 15.6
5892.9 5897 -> 12.1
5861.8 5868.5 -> 15.6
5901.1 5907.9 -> 15.3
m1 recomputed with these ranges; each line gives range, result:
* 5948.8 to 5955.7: 15.6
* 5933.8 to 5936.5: 14.6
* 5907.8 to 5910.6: 15.9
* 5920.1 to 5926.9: 15.9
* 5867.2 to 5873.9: 15.8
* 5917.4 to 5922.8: 15.8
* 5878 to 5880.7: 15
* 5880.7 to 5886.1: 15.2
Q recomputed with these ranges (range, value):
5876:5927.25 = 14.7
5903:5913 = 15.6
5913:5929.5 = 15.7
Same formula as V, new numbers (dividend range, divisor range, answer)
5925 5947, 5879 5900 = 1.20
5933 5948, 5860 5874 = 1.02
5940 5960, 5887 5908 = 1.19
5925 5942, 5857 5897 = 1.09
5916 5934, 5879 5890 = 1.14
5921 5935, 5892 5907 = 1.11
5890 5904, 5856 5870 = 0.88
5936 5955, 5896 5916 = 1.05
